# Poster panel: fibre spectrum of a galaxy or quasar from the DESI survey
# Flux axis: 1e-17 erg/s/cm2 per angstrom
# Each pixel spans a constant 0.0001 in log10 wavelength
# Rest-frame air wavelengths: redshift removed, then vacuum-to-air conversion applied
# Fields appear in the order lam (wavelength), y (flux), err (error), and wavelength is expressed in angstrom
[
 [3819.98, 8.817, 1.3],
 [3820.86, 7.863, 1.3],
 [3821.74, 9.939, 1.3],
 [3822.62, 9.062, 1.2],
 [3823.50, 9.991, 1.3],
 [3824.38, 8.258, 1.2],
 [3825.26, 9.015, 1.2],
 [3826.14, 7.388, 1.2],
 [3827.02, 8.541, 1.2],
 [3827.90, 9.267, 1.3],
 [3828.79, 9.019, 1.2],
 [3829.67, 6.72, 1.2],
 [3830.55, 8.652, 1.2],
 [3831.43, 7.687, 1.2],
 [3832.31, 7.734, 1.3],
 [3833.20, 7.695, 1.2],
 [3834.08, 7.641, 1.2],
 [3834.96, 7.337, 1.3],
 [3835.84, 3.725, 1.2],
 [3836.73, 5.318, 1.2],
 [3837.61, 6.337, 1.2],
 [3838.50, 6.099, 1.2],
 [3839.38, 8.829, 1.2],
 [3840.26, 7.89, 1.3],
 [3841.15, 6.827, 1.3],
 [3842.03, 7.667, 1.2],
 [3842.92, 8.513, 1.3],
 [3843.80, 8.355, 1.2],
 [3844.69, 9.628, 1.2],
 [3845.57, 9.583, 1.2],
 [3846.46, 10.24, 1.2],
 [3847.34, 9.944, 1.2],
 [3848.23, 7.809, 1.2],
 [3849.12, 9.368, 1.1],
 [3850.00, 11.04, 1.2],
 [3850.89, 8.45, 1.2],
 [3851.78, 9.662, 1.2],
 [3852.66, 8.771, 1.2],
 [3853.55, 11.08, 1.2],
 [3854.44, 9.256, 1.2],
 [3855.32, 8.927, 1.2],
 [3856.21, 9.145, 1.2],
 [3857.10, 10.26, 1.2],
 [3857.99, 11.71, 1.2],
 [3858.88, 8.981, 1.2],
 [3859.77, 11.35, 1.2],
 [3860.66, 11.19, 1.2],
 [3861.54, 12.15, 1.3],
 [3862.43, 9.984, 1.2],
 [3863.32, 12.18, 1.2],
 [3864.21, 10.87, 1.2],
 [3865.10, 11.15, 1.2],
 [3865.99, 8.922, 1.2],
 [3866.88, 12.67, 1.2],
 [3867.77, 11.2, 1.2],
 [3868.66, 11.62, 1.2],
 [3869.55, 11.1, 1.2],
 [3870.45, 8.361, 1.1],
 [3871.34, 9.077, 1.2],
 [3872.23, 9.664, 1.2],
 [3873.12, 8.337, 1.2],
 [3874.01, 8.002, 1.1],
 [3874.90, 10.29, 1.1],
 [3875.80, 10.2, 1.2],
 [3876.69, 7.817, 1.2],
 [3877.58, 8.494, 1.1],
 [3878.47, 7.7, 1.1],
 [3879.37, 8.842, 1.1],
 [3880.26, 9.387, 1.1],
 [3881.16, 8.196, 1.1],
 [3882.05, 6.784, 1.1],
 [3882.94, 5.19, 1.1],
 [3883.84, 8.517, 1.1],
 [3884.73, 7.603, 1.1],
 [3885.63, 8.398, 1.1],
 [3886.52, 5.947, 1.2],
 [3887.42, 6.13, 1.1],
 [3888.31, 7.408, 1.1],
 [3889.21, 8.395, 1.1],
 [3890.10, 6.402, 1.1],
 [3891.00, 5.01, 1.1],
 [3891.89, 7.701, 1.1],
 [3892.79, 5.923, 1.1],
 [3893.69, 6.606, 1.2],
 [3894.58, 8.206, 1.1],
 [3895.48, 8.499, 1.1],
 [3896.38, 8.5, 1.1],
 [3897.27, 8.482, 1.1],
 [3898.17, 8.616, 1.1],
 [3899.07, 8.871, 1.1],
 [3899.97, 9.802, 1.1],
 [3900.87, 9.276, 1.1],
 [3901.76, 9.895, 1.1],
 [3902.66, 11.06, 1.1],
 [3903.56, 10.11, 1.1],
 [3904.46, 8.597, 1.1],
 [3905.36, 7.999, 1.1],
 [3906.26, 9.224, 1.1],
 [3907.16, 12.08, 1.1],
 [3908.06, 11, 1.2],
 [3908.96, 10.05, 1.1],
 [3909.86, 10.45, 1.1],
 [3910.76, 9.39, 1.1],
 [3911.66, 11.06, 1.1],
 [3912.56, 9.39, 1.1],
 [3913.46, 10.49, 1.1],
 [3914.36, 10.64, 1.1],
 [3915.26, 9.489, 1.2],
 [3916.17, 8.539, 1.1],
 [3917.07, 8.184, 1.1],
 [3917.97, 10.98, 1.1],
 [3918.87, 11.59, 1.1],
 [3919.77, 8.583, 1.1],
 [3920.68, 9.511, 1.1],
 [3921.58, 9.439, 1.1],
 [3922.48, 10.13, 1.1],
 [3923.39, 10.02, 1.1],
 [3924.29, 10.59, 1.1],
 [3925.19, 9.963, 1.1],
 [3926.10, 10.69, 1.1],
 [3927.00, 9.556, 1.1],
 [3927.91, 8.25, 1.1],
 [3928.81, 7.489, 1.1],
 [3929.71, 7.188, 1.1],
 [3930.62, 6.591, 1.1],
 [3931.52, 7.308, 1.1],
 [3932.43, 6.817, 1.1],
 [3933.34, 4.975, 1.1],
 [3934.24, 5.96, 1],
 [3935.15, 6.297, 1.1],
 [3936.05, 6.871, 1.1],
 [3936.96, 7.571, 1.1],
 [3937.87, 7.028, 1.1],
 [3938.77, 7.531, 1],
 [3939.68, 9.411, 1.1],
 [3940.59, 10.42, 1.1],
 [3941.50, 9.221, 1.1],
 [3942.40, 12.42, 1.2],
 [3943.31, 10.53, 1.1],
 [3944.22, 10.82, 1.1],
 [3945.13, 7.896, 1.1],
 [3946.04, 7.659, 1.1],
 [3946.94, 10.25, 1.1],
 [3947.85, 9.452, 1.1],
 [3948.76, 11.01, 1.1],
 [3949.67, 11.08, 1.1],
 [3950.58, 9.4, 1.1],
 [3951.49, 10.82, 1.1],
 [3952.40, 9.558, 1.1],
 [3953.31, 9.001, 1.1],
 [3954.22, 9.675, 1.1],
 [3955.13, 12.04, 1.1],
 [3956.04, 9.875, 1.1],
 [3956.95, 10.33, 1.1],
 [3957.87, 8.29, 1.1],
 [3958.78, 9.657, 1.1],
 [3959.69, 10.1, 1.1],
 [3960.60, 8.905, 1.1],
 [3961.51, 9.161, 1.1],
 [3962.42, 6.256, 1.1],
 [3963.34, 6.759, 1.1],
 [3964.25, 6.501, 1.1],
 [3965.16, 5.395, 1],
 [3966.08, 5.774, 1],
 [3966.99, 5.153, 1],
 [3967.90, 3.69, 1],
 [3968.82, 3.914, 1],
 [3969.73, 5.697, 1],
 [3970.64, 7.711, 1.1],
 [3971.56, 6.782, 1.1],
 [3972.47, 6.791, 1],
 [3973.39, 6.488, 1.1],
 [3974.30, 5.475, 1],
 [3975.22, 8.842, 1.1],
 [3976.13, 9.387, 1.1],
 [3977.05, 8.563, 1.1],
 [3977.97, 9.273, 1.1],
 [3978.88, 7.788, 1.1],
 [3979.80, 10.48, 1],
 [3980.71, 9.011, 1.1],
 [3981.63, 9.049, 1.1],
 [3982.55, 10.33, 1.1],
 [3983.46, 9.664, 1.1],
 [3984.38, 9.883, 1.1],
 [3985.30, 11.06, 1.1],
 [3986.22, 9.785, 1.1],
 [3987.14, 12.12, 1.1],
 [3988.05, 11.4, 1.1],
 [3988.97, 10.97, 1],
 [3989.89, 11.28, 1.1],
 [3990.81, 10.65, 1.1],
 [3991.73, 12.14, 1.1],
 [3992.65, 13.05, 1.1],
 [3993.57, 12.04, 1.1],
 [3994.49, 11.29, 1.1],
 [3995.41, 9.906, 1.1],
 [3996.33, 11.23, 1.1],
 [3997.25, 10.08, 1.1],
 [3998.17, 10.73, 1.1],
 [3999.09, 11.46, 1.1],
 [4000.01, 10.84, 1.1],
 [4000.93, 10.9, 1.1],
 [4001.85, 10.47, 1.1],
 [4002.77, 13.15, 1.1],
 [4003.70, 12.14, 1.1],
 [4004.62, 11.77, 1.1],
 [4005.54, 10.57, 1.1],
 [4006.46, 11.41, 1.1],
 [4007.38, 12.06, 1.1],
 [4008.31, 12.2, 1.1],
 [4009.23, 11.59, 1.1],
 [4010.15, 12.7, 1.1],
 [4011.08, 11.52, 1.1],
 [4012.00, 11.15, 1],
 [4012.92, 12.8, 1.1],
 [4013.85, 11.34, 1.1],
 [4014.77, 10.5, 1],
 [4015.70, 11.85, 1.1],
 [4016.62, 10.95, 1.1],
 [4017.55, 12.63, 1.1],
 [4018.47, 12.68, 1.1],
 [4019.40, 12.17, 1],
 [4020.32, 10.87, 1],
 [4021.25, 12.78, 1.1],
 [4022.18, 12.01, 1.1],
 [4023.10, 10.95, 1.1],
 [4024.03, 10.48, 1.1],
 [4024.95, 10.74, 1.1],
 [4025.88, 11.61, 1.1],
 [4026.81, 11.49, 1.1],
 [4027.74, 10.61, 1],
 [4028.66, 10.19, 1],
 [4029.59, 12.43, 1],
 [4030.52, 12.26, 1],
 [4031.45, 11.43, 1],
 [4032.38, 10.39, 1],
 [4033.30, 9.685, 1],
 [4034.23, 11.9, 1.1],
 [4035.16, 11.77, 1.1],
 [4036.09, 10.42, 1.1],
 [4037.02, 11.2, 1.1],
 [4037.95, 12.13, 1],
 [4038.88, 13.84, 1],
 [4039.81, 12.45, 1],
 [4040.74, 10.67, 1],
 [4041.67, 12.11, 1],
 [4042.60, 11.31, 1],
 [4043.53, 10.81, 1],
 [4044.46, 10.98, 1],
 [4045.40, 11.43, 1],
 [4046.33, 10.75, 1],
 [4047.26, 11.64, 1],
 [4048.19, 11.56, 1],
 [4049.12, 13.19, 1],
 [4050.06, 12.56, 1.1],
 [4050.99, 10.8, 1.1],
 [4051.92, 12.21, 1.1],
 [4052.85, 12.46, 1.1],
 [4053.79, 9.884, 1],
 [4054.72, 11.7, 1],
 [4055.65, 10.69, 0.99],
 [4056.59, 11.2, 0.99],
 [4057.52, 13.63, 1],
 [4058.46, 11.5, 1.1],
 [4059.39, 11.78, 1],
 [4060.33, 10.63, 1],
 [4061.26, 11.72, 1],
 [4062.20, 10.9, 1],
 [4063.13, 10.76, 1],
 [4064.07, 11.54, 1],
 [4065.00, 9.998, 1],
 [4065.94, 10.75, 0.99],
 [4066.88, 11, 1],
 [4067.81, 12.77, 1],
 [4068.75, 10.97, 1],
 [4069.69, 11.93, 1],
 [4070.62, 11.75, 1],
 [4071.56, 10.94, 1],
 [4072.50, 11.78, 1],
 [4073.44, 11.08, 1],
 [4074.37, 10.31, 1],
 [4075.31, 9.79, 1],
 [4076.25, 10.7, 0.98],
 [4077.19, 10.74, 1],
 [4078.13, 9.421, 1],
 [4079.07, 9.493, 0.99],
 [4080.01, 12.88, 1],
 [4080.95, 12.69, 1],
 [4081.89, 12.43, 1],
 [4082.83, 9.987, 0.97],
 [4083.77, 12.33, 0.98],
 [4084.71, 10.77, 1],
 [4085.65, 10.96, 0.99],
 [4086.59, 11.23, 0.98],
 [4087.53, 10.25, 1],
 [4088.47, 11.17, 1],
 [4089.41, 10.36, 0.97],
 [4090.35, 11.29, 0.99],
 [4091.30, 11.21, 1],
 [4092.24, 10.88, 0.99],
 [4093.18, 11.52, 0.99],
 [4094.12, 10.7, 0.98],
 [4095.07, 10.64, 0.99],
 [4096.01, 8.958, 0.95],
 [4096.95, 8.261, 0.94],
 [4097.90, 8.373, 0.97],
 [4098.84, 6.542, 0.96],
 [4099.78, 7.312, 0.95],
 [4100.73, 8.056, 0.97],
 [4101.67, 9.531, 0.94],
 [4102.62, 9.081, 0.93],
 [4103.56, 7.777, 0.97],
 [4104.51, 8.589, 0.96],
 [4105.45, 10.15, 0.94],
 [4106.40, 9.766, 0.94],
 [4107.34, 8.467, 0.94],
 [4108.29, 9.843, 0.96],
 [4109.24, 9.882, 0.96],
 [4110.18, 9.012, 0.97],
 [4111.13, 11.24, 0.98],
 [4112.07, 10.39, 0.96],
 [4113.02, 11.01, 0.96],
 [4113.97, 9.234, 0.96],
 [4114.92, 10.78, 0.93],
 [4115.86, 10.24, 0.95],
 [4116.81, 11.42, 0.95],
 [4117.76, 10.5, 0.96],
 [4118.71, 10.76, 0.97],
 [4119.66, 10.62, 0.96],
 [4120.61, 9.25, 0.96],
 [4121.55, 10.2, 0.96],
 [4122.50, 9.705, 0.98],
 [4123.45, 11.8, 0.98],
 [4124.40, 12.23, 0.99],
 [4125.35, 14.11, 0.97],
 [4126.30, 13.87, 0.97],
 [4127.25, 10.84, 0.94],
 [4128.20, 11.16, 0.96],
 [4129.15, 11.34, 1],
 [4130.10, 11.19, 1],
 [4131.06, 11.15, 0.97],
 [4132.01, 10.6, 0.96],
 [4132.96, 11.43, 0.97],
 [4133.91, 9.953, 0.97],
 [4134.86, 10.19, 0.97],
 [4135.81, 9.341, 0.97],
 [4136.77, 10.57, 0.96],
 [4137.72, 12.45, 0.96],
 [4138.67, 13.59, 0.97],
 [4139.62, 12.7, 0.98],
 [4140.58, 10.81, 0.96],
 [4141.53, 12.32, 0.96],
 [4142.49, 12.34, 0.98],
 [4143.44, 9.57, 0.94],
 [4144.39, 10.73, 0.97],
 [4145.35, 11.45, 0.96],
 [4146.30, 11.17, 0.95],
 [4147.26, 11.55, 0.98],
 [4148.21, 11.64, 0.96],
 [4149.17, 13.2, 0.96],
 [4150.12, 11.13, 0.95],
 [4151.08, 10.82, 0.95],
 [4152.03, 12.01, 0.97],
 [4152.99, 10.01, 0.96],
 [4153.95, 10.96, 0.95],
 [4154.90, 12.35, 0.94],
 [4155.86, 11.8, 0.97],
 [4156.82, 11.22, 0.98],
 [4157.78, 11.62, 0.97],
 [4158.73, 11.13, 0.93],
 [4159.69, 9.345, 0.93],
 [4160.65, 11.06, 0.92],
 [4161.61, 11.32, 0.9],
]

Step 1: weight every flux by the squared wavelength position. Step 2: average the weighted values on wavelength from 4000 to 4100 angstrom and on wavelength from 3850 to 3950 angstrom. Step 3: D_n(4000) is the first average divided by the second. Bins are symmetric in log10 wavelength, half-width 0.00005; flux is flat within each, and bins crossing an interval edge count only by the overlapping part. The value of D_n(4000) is 1.3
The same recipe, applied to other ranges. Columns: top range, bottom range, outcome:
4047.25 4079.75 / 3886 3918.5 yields 1.38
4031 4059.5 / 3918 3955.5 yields 1.35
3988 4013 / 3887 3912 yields 1.38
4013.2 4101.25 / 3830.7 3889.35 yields 1.38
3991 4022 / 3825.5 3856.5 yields 1.52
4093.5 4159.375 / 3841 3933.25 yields 1.31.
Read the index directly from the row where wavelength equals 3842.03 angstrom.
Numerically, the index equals 7.667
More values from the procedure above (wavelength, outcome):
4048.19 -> 11.56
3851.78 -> 9.662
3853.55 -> 11.08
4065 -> 9.998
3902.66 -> 11.06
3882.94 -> 5.19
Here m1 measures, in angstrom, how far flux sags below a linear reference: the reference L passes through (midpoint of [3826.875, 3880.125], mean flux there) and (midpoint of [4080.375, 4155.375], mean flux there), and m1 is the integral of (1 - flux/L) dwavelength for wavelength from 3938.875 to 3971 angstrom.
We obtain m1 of 3.4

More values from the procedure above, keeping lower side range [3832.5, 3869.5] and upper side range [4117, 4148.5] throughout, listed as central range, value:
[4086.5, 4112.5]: 3.2 angstrom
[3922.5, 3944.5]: 3.0 angstrom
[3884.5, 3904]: 3.1 angstrom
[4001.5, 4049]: -4.8 angstrom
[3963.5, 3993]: 4.8 angstrom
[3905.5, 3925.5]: -0.6 angstrom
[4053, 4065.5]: -0.6 angstrom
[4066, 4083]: -0.5 angstrom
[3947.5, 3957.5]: -0.2 angstrom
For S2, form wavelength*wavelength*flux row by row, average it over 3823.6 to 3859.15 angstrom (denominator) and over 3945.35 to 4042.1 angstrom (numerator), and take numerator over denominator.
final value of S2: 1.30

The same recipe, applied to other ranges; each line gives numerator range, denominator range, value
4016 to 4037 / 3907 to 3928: 1.20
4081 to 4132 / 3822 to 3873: 1.30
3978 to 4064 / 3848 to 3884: 1.27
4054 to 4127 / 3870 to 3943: 1.34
